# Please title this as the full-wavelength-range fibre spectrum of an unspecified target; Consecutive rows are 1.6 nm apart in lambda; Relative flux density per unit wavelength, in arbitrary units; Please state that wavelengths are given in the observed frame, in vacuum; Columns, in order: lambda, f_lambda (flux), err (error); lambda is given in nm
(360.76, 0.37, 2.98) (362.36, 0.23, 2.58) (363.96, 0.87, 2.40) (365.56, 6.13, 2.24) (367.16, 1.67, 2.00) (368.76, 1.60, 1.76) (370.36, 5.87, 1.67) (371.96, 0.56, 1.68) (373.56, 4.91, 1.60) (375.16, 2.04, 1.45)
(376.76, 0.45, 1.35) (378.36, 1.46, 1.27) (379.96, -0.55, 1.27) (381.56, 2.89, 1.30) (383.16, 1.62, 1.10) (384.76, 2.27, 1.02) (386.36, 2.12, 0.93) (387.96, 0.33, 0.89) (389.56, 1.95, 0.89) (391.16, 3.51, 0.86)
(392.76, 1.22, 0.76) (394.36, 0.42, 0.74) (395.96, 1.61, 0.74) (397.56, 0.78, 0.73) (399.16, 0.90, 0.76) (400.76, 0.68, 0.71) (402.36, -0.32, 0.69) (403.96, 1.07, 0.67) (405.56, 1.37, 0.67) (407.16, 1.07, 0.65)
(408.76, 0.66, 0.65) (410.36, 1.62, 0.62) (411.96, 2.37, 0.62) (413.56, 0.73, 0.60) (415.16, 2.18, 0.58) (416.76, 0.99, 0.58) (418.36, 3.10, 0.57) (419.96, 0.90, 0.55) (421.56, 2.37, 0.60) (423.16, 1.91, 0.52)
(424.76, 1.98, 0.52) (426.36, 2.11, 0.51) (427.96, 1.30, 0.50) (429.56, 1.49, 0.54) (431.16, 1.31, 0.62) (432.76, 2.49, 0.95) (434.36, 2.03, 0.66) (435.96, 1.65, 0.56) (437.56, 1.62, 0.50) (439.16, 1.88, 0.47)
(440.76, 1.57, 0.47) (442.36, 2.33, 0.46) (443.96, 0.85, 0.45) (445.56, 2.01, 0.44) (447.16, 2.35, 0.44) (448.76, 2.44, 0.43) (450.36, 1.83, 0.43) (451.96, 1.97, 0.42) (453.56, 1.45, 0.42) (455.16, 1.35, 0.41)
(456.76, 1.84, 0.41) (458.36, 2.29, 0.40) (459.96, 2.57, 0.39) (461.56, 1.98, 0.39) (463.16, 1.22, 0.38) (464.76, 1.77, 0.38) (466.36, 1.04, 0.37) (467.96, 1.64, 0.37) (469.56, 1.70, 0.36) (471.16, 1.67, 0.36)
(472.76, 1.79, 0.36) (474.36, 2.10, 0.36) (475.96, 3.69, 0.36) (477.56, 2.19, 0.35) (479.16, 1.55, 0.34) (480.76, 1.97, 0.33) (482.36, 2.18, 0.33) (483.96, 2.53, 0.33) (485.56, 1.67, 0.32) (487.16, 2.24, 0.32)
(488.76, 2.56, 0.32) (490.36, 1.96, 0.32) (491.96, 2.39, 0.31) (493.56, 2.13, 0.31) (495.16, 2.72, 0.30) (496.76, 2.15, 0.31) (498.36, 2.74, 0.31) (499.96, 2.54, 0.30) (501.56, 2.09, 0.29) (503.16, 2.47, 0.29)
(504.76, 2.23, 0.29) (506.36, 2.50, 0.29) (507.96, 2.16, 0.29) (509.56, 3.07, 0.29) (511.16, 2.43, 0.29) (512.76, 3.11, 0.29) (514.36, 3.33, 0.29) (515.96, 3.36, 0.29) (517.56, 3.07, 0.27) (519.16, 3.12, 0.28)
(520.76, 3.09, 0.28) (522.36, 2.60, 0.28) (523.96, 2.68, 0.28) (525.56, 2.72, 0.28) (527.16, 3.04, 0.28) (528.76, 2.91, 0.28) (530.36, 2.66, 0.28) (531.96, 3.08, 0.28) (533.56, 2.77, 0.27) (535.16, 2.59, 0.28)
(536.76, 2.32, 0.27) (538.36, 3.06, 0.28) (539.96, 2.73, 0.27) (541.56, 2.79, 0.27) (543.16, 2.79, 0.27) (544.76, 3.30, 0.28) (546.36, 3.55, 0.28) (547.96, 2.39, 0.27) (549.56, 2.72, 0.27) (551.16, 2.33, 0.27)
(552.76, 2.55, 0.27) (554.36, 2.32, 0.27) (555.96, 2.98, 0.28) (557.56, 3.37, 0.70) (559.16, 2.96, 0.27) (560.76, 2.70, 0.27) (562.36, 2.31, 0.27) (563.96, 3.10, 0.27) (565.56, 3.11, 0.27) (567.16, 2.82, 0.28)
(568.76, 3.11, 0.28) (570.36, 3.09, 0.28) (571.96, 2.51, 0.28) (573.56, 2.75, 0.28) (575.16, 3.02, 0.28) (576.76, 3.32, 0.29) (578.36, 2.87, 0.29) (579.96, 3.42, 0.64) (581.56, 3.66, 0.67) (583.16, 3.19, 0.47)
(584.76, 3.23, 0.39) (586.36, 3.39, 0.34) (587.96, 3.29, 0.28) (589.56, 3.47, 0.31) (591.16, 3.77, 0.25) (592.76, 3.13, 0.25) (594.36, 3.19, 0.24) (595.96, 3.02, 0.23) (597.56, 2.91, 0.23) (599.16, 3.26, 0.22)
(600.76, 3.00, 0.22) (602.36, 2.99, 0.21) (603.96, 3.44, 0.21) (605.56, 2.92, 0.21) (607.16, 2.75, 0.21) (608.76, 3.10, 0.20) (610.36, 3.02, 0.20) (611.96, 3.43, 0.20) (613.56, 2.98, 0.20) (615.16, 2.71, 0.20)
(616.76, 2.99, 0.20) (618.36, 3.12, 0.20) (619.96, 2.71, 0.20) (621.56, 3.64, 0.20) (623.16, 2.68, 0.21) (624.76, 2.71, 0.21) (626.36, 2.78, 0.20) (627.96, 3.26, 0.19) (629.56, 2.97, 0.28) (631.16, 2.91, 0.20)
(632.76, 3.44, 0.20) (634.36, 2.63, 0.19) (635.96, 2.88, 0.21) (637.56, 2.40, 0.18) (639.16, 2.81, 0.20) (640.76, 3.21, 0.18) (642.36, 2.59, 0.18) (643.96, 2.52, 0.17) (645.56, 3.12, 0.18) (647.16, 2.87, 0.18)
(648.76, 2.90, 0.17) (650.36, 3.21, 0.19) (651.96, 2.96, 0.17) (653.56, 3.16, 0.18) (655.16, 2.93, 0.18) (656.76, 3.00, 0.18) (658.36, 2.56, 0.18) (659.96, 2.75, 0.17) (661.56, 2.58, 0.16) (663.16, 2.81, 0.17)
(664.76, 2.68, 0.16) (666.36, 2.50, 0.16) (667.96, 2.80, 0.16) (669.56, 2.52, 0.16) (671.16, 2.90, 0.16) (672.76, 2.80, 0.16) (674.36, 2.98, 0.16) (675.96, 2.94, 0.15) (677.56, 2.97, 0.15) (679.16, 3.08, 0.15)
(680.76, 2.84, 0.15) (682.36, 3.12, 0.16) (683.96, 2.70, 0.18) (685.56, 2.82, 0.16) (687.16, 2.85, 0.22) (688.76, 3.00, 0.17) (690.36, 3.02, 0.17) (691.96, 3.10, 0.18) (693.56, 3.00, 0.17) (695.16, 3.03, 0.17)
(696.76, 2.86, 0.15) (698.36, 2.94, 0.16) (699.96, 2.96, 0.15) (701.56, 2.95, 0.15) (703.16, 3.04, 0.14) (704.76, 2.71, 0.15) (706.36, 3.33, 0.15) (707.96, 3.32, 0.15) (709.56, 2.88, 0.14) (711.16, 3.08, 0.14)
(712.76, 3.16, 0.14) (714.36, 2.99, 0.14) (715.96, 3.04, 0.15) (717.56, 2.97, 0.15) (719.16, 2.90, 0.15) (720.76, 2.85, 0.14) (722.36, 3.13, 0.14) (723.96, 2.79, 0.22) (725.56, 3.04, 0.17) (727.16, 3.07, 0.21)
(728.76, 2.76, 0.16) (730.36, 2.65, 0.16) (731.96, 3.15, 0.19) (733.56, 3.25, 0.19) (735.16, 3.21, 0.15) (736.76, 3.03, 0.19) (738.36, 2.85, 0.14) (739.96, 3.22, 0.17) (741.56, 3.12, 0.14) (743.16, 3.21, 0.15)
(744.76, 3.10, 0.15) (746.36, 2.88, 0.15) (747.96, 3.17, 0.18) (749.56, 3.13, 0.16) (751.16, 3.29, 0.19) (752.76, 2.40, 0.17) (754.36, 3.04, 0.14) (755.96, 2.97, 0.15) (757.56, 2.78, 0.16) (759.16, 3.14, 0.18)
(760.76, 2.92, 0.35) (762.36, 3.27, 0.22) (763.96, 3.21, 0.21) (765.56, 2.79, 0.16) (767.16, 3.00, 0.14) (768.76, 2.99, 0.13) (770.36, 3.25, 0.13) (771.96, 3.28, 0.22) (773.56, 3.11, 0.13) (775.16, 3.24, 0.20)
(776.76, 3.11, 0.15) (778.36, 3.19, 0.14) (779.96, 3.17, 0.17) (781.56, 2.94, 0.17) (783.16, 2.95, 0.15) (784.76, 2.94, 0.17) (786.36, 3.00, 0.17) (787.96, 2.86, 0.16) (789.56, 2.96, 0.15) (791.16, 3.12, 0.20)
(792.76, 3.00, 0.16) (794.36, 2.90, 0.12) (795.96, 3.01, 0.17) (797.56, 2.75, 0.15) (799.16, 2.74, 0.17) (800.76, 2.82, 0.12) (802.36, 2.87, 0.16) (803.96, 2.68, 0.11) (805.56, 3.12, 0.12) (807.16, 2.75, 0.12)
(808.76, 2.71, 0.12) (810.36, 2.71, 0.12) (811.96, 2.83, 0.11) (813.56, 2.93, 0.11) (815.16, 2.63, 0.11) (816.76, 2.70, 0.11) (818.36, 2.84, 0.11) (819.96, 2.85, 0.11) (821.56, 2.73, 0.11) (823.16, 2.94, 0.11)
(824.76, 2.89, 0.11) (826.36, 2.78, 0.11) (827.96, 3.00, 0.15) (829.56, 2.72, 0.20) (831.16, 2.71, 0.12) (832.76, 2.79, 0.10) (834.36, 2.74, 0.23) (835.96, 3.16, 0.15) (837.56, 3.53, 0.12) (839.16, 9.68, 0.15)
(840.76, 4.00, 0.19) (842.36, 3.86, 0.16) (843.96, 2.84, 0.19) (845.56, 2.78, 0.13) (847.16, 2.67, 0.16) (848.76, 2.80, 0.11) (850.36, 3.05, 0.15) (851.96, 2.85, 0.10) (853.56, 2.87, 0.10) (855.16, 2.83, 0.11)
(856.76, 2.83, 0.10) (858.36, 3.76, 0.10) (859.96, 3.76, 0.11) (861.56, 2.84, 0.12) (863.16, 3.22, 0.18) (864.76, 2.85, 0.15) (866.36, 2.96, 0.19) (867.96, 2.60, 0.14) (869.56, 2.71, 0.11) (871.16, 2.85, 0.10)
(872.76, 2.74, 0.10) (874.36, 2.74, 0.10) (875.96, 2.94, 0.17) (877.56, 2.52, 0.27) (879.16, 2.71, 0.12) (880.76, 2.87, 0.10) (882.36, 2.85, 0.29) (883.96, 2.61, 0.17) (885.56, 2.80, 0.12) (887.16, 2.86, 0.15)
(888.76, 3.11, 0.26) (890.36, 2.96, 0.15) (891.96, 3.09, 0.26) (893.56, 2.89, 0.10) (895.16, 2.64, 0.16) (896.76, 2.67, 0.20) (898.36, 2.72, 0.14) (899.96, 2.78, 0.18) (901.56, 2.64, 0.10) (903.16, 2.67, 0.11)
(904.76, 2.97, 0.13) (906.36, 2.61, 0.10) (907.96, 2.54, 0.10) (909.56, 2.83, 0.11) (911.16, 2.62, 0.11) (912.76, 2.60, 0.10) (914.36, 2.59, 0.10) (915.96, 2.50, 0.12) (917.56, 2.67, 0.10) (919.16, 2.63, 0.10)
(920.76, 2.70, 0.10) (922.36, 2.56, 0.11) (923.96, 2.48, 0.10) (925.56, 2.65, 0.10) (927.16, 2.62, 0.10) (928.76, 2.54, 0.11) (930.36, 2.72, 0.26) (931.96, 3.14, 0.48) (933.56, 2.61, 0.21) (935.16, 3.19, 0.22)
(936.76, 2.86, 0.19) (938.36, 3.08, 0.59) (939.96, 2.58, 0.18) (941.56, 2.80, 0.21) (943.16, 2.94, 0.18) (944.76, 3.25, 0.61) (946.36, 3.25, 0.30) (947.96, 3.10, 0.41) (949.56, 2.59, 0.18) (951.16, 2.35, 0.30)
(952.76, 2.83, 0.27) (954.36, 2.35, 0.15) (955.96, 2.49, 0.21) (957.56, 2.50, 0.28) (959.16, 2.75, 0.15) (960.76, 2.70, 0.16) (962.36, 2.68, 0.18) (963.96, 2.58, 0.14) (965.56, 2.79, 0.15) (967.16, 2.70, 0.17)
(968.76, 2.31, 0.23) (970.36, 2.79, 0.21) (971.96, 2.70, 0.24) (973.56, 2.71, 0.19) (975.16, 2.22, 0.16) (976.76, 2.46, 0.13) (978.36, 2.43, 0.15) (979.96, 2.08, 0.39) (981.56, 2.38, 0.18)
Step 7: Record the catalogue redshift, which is 0.28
